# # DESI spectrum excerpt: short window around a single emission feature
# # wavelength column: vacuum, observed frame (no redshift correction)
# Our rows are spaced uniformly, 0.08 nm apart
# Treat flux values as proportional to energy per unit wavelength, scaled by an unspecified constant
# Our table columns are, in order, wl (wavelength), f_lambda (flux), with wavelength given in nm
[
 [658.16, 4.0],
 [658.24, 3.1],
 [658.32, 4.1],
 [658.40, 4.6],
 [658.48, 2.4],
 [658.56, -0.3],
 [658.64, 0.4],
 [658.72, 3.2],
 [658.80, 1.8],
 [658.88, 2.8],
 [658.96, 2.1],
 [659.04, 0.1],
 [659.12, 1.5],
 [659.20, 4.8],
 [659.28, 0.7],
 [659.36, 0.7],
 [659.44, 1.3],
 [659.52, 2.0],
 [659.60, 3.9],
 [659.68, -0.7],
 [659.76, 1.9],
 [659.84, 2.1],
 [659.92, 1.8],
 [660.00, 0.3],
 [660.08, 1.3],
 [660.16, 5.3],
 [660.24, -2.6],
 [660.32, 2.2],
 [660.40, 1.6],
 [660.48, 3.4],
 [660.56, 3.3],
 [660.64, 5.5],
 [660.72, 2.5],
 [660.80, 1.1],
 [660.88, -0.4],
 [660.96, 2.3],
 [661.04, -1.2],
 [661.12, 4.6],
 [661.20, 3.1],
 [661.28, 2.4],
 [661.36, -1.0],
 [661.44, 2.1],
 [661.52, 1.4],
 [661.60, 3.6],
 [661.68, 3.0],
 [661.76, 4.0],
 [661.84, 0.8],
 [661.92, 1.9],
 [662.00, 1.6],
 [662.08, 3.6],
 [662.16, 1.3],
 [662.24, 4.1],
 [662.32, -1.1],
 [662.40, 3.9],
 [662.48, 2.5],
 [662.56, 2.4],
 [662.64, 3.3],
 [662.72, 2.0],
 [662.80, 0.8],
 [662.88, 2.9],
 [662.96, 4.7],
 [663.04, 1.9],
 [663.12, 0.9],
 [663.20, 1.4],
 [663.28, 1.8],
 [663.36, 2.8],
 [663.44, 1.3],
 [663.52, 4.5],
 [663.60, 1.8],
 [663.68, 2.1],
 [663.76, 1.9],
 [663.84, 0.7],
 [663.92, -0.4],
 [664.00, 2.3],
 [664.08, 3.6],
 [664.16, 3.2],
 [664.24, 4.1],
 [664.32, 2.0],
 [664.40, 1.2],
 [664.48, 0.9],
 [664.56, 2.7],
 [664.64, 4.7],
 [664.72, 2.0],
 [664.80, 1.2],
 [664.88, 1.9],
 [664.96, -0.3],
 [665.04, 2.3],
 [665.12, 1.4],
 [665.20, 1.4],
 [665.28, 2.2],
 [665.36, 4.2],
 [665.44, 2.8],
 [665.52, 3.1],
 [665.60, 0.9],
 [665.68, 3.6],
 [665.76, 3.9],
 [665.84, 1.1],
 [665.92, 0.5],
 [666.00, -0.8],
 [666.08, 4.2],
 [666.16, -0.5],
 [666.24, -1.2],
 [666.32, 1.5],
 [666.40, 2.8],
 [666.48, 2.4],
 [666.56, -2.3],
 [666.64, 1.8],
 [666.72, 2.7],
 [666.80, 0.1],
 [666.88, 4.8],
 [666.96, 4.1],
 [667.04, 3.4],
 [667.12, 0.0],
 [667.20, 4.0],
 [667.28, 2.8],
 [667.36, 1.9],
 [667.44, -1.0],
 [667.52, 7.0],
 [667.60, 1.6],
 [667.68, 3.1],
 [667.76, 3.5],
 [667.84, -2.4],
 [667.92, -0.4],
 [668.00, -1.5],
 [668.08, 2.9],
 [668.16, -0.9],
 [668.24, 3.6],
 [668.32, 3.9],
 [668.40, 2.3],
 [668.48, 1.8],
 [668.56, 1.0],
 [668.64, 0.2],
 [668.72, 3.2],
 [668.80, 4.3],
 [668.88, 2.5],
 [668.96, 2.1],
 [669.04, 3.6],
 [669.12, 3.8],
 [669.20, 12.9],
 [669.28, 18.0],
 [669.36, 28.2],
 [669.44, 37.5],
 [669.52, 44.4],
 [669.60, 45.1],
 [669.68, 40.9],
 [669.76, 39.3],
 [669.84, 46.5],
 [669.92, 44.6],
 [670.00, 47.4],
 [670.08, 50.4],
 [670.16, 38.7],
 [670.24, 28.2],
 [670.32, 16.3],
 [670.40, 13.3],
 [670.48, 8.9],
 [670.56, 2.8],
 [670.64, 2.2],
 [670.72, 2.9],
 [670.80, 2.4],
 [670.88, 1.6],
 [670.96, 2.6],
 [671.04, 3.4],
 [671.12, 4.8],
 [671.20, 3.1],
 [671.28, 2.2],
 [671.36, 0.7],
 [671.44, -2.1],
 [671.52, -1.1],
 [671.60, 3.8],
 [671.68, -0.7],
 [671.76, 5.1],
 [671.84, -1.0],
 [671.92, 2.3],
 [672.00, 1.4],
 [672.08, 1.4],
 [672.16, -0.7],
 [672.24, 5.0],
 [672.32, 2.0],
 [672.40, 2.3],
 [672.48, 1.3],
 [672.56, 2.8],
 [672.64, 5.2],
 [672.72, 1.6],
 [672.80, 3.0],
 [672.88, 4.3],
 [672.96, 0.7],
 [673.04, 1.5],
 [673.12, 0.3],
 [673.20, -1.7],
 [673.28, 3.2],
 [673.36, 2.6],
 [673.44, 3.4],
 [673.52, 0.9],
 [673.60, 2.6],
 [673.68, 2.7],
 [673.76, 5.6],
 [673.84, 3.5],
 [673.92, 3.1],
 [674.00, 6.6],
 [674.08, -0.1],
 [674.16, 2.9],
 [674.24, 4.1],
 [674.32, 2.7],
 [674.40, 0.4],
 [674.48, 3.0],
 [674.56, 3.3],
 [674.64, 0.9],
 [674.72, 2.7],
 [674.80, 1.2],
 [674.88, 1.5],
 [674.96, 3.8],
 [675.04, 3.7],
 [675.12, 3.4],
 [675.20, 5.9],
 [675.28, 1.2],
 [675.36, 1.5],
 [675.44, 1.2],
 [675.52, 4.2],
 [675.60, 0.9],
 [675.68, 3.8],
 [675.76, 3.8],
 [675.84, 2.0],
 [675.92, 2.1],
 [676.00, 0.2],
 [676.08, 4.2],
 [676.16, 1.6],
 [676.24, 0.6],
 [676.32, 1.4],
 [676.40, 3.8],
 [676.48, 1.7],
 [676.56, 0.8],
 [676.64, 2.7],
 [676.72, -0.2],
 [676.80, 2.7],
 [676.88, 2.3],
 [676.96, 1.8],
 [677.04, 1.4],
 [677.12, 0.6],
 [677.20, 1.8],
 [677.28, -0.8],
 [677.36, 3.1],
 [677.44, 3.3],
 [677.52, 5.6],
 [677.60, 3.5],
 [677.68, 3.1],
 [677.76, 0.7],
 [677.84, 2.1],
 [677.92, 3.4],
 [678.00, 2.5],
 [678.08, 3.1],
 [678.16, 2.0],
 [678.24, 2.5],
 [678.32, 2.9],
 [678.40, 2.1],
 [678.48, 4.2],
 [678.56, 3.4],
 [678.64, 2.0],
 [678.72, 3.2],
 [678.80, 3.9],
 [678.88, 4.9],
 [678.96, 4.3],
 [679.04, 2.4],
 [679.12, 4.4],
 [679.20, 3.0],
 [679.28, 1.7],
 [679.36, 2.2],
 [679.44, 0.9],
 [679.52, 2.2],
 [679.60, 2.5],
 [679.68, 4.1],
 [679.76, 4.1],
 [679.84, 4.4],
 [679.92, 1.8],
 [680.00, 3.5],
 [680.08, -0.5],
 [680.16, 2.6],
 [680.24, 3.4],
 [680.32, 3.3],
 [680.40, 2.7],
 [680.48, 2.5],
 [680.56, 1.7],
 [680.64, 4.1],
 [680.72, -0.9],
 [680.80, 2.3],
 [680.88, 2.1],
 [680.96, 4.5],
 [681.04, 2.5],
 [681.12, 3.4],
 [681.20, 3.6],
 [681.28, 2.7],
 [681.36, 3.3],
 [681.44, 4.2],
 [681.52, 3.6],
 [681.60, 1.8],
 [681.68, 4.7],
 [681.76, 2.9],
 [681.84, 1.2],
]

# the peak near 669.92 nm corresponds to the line [O II] 3727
